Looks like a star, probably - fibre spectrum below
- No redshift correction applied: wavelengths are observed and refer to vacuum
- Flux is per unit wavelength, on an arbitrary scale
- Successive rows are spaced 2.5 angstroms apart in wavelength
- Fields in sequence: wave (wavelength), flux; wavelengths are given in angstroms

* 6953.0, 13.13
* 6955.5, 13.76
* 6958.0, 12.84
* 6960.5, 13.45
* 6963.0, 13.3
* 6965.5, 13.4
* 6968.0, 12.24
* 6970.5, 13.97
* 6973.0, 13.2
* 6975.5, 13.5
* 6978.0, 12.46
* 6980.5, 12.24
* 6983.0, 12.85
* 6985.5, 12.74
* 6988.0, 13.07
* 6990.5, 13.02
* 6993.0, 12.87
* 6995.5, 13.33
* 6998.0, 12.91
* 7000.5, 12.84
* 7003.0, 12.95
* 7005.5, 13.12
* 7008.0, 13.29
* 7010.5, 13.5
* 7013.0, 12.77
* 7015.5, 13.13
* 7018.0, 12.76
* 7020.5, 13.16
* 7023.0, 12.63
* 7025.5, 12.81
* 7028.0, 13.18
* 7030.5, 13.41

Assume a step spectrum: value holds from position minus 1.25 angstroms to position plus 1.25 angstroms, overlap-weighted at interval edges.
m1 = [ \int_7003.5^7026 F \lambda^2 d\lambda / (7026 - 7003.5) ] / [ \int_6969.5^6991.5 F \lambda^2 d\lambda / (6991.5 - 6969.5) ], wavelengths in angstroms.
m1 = 1.01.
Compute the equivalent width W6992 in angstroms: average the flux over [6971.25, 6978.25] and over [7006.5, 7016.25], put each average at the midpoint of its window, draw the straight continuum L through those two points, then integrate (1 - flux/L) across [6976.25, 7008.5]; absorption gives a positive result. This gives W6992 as 0.7 angstroms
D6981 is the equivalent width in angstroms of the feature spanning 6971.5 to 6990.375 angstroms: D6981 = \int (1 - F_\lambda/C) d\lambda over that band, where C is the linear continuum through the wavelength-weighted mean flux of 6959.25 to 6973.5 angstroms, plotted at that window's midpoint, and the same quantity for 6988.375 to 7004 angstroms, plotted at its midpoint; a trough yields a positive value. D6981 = 0.3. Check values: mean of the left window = 13.3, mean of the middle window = 12.9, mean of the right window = 13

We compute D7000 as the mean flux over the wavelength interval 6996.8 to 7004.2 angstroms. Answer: 12.9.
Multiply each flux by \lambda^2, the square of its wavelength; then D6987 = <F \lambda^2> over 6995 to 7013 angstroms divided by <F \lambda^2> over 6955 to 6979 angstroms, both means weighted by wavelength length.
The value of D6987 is 1.00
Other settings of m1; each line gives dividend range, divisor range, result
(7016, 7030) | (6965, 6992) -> 1.01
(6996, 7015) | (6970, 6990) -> 1.02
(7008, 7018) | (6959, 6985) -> 1.02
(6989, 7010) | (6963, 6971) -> 1.00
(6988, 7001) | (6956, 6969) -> 1.00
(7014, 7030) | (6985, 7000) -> 1.01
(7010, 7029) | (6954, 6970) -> 1.00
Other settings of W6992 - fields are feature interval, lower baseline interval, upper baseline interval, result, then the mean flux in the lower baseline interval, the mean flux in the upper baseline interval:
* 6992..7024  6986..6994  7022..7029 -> -0.3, 13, 12.9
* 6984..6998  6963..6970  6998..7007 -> 0.0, 13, 13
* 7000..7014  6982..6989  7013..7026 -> -0.2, 12.9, 12.9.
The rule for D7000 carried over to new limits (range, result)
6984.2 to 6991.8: 12.9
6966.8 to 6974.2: 13.1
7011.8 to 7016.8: 12.9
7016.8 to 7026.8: 12.8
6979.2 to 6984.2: 12.5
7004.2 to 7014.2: 13.2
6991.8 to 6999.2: 13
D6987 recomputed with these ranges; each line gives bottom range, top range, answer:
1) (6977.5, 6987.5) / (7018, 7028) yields 1.03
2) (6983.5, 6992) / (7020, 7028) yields 1.01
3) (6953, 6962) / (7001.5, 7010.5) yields 1.00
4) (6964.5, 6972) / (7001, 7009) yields 1.00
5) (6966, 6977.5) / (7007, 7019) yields 1.00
